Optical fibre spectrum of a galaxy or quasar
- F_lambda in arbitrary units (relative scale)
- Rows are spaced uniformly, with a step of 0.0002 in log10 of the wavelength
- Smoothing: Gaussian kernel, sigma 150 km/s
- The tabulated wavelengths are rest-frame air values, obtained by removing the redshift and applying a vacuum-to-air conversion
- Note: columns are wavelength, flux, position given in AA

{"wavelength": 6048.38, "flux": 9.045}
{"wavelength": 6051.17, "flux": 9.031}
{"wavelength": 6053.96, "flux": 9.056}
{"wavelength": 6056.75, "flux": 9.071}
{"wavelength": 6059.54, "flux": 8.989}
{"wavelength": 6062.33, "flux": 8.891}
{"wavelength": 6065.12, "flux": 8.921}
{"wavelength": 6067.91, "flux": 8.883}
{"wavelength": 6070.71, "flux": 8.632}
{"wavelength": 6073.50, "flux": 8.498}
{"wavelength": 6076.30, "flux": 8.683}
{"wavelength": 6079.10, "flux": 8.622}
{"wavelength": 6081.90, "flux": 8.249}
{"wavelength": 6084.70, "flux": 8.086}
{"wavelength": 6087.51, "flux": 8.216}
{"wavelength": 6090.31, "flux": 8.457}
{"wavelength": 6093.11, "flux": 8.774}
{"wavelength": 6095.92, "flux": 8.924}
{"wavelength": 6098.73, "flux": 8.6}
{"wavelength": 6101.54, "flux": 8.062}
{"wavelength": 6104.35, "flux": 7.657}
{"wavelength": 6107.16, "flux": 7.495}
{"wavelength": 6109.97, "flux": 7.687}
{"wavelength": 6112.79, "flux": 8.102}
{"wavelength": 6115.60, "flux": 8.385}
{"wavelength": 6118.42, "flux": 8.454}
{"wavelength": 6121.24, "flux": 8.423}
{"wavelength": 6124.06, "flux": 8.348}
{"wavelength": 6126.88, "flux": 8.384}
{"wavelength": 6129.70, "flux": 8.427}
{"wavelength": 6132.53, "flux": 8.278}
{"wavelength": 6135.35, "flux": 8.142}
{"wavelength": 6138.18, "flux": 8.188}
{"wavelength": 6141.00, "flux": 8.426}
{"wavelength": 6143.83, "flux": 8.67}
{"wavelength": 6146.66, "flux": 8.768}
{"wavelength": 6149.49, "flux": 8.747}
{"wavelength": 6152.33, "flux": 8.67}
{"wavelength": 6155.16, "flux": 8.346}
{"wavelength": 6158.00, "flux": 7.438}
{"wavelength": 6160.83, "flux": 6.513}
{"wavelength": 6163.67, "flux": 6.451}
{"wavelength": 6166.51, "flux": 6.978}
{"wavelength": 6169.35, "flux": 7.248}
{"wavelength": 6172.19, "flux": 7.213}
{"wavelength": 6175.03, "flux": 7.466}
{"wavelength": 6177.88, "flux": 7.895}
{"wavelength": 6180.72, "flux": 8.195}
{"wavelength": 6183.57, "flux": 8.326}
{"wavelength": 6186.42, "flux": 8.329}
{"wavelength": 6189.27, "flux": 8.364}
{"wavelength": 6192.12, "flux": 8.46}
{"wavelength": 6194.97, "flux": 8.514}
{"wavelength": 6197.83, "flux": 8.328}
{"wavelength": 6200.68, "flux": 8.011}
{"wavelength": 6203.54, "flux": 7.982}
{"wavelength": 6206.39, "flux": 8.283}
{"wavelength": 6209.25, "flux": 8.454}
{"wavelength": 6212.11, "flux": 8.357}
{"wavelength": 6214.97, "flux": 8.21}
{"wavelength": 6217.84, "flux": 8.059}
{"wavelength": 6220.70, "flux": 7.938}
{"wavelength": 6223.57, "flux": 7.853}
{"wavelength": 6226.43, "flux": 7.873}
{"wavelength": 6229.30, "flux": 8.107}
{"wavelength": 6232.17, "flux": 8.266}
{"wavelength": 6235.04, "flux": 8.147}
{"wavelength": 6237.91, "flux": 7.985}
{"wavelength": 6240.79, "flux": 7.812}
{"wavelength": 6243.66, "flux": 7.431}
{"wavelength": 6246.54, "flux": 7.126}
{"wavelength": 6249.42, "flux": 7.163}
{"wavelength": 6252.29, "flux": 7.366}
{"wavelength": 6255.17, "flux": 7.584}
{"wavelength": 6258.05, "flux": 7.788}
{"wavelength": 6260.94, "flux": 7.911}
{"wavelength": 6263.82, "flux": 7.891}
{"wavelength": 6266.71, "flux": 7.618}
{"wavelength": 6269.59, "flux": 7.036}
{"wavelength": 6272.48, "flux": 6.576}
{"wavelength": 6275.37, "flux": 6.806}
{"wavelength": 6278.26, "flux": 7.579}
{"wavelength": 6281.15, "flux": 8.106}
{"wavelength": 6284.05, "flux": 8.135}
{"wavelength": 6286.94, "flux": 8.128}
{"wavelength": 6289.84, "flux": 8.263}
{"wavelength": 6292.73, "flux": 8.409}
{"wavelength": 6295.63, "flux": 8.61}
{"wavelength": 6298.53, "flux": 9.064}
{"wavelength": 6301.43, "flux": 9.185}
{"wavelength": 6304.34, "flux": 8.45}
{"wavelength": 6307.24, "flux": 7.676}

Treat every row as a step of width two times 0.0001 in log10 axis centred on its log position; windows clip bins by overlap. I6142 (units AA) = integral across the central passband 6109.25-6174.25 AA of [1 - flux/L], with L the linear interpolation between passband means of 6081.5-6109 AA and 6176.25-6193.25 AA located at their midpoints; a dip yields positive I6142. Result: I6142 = 1.9 AA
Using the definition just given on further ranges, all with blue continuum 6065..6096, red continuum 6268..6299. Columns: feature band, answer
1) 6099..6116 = 1.1 AA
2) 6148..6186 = 2.7 AA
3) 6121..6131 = 0.0 AA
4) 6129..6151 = -0.3 AA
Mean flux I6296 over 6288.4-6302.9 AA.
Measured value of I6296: 8.71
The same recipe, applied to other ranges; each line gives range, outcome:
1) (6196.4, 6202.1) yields 8.17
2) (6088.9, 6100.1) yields 8.69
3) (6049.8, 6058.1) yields 9.05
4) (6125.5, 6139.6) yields 8.29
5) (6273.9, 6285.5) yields 7.65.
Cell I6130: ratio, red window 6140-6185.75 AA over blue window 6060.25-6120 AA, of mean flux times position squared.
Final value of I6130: 0.96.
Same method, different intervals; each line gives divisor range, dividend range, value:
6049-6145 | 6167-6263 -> 0.97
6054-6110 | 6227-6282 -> 0.94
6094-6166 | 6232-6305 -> 1.01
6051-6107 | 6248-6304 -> 0.98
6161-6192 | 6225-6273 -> 1.02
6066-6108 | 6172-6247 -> 1.00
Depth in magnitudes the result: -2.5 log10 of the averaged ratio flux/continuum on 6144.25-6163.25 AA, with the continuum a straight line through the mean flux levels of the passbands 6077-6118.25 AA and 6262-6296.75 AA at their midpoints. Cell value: 0.01 mag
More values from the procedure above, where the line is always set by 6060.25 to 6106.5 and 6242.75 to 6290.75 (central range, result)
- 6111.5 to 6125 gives 0.00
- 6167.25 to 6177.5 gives 0.10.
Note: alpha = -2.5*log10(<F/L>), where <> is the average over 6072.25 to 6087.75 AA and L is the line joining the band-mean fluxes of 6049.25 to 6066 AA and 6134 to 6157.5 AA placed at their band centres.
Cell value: 0.06 mag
